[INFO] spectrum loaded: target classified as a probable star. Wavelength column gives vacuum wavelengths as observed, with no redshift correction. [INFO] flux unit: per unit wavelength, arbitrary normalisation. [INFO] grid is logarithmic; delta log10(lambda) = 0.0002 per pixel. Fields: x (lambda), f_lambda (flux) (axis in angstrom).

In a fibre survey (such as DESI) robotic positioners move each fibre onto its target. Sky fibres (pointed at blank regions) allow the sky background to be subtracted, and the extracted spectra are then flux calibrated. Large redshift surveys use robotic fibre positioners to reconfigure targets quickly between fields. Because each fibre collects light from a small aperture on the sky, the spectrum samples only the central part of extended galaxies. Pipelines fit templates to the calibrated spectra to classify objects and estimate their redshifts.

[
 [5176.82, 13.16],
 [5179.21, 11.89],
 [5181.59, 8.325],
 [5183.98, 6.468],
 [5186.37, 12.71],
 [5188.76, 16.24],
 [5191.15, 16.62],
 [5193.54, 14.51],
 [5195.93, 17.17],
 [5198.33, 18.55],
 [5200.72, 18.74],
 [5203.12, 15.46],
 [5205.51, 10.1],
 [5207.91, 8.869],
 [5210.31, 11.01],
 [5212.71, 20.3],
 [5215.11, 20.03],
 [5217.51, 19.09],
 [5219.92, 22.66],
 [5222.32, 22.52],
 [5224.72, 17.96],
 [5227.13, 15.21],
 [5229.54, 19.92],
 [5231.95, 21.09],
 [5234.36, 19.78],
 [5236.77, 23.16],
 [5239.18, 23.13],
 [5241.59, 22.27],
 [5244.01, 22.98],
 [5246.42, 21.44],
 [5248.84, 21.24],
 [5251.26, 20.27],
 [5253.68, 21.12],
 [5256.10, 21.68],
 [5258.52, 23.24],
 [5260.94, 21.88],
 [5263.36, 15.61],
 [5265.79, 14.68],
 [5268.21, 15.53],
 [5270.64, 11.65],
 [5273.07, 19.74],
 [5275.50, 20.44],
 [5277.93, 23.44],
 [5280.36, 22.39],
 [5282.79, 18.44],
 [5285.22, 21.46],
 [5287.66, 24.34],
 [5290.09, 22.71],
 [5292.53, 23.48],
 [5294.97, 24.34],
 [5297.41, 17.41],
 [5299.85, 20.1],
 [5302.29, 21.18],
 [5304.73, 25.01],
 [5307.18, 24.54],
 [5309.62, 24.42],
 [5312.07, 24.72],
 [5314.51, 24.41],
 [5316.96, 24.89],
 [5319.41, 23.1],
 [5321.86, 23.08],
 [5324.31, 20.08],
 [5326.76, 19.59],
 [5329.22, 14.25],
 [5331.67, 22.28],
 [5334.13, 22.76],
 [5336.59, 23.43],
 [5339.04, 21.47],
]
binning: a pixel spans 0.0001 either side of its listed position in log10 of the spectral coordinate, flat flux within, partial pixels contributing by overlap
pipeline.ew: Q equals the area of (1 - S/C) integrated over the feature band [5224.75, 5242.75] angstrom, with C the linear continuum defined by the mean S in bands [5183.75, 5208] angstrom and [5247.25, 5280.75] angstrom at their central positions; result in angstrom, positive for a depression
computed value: -3.2 angstrom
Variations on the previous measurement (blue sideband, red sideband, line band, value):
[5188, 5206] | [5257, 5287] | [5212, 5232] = -3.1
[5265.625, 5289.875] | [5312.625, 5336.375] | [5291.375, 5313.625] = -2.2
